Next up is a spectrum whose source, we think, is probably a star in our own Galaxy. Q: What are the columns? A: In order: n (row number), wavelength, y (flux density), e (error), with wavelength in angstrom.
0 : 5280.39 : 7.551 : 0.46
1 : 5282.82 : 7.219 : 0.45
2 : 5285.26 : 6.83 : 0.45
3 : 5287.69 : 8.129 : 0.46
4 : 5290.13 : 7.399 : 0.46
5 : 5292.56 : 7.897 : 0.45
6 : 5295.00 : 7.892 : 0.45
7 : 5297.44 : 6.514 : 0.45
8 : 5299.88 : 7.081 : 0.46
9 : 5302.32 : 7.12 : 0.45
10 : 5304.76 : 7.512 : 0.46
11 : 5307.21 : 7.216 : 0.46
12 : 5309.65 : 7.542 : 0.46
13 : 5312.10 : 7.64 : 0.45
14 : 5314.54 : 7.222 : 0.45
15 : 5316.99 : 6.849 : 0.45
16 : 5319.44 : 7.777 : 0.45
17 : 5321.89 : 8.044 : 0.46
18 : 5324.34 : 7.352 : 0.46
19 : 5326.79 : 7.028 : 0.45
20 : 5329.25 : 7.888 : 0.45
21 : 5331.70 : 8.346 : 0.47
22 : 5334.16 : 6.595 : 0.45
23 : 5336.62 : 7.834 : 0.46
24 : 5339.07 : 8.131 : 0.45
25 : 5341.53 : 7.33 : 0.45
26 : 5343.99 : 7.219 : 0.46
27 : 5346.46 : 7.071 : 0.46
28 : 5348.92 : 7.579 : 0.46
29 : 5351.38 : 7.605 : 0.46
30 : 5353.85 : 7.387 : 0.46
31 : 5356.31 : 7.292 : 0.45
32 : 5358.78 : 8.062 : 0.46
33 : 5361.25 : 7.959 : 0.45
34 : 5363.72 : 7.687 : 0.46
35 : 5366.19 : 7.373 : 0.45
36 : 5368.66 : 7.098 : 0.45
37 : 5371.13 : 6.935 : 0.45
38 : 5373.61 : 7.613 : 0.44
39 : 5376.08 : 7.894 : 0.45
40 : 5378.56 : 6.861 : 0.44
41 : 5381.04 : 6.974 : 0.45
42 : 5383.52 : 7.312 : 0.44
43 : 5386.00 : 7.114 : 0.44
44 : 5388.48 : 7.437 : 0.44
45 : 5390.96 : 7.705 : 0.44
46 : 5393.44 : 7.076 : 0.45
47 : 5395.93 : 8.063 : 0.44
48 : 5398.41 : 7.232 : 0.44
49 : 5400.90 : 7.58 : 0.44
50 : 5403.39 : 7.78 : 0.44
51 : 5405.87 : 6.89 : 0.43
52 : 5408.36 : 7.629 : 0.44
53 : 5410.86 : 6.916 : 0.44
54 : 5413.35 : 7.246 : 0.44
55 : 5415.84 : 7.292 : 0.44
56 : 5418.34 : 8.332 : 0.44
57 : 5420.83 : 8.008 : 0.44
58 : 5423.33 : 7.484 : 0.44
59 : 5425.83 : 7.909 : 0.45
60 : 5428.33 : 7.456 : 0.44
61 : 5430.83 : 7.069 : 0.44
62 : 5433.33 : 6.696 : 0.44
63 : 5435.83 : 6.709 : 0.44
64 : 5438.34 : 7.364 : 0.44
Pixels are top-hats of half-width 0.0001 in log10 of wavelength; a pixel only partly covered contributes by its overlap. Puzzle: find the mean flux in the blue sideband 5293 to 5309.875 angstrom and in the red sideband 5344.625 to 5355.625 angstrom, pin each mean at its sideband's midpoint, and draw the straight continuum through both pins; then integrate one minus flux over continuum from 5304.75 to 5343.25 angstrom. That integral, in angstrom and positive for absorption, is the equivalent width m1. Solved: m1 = -1.0 angstrom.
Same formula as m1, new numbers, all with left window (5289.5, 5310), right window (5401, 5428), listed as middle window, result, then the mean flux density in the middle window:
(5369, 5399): 0.6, 7.35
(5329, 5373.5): -0.5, 7.52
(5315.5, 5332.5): -0.5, 7.59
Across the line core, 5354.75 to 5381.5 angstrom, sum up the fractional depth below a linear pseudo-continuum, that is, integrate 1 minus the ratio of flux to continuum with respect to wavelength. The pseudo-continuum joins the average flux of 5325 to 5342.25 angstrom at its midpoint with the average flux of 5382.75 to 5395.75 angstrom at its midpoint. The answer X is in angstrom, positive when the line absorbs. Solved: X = 0.1 angstrom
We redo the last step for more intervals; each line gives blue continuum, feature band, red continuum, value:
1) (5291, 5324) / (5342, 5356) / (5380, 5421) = 0.10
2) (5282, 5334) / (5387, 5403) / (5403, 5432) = -0.09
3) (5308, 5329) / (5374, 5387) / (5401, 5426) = 0.43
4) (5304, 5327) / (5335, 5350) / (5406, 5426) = -0.08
